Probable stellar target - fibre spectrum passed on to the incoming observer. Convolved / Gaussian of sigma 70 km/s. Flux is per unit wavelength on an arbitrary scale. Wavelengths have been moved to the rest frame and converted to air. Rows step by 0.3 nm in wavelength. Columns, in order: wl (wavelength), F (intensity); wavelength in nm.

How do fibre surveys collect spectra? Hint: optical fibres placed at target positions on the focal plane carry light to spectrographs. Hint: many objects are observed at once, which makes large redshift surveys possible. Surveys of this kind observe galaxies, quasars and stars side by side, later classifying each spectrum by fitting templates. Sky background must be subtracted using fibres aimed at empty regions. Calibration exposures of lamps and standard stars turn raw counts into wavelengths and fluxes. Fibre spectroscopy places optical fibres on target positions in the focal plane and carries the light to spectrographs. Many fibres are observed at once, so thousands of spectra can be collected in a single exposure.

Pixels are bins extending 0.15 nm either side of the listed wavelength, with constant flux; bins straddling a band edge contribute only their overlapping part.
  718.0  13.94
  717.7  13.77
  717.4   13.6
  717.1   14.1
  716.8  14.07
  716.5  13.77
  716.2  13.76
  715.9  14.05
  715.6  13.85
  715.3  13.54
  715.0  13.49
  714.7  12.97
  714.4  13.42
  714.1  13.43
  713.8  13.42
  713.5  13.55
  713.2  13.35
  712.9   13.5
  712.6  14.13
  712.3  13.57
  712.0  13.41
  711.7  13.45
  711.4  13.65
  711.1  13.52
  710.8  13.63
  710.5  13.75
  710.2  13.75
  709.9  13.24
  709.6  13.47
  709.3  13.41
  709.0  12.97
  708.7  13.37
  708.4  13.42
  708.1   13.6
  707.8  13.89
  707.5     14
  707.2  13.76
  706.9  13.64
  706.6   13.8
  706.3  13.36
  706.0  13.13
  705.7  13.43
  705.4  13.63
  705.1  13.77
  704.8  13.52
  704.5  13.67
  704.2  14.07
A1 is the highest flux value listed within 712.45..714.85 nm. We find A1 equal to 14.13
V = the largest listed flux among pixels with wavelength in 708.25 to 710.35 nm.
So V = 13.75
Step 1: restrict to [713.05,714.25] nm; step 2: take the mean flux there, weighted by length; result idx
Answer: 13.4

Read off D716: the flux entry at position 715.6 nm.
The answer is 13.85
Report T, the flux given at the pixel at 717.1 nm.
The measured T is 14.1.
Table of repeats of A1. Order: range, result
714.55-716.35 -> 14.05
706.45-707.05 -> 13.8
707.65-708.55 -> 13.89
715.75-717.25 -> 14.1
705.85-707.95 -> 14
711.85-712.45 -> 13.57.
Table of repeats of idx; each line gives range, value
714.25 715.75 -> 13.5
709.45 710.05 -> 13.4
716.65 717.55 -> 13.9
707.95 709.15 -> 13.3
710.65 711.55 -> 13.6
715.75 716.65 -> 13.9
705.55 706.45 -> 13.3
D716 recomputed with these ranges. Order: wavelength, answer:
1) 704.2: 14.07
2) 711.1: 13.52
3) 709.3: 13.41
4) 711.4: 13.65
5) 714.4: 13.42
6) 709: 12.97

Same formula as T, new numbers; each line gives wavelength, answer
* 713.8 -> 13.42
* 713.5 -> 13.55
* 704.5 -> 13.67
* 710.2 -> 13.75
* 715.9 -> 14.05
